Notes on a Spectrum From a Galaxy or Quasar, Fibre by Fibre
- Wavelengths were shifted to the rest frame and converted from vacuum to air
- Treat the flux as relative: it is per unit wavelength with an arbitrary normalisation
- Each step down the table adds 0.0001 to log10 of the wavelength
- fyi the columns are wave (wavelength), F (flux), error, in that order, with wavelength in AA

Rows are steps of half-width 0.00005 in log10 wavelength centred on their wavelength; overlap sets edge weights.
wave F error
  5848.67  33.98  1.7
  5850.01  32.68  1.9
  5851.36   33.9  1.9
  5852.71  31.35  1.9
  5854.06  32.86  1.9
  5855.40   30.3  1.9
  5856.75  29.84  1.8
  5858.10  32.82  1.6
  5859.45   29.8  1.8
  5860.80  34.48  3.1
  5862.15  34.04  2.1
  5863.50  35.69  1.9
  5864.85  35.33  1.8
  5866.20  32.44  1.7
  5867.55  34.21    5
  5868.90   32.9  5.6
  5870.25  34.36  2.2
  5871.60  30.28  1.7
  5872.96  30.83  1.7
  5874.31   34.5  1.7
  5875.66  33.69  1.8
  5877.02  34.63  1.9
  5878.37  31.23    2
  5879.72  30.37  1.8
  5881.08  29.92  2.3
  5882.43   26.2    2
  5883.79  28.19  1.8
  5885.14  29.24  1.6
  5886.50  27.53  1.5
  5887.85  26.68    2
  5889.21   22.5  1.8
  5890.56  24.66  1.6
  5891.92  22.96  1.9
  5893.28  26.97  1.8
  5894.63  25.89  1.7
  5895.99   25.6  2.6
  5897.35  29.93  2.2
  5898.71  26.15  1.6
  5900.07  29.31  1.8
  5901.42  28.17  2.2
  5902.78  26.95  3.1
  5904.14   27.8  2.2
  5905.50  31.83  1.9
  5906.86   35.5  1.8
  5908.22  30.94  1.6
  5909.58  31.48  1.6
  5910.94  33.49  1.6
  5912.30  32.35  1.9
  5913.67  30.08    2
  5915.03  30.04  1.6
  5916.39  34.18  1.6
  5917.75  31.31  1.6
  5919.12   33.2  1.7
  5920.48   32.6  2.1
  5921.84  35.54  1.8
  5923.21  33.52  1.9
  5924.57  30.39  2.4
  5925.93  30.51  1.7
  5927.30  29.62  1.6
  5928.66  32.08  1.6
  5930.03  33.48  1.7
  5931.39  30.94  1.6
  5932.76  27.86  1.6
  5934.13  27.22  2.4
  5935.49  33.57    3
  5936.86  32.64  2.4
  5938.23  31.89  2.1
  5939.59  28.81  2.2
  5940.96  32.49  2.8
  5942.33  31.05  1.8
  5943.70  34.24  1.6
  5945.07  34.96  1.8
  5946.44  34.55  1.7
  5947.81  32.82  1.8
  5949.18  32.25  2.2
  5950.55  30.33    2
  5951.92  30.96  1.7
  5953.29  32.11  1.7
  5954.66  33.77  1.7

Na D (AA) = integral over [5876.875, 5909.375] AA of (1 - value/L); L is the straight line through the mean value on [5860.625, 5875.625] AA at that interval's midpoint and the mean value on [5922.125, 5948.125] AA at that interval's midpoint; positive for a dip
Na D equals 4.6 AA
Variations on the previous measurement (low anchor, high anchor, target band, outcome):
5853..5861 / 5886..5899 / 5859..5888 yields -2.9 AA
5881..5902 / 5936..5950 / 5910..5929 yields -1.4 AA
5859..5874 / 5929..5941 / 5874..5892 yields 2.1 AA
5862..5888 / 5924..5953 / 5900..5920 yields 0.3 AA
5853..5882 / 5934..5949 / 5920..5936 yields 0.5 AA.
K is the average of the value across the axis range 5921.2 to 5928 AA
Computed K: 31.9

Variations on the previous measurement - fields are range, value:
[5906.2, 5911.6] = 32.9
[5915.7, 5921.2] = 32.9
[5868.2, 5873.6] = 32.1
